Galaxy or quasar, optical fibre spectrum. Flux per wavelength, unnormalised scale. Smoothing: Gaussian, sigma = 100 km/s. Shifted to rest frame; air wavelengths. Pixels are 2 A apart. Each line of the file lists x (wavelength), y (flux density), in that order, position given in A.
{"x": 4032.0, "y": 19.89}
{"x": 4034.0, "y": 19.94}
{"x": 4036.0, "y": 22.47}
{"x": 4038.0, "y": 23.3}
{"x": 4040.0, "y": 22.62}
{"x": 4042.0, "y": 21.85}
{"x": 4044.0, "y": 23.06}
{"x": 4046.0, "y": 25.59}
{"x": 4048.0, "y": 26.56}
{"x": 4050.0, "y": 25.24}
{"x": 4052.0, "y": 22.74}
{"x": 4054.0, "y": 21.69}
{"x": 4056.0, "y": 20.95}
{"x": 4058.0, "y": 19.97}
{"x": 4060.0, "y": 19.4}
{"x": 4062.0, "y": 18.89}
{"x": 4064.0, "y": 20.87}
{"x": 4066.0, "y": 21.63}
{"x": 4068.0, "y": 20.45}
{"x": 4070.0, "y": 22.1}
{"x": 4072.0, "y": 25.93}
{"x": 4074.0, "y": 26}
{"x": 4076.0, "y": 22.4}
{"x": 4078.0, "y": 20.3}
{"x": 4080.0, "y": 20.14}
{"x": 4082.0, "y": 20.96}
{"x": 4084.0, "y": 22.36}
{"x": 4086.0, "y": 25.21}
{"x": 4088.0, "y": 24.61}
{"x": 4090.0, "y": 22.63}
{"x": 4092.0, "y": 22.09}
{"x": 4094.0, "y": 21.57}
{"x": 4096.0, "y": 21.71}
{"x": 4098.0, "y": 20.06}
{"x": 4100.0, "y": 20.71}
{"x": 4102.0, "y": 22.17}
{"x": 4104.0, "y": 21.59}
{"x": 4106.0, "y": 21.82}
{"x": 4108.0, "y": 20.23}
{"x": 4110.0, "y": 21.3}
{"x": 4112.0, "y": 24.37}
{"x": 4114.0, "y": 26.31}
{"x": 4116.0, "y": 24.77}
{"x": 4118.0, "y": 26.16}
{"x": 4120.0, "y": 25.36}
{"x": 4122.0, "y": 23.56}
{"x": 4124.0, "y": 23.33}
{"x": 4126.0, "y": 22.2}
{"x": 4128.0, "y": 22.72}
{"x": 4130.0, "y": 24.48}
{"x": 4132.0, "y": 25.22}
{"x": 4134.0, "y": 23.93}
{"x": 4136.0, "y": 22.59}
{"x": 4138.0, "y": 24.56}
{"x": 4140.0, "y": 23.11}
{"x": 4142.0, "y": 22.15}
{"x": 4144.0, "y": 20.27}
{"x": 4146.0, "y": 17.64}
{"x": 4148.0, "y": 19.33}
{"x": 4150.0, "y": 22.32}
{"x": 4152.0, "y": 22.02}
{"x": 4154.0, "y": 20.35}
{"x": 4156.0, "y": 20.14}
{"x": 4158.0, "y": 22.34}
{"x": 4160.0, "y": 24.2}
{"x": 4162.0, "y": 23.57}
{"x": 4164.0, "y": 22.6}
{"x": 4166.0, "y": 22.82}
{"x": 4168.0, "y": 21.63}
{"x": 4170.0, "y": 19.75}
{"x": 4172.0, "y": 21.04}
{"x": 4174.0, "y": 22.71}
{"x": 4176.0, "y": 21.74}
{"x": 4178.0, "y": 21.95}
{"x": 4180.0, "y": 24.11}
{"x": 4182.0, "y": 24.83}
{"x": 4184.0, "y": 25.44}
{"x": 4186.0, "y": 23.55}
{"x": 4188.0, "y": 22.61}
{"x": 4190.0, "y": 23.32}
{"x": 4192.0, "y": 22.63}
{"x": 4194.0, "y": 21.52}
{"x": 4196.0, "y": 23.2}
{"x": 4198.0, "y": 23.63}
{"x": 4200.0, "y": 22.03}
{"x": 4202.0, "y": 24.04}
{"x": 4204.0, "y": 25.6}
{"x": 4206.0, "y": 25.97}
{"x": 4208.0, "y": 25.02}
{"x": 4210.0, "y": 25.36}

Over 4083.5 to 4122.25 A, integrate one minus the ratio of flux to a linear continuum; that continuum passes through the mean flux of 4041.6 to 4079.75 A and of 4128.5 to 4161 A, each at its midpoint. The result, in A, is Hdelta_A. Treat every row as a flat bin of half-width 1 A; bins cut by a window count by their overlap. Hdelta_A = -1.14 A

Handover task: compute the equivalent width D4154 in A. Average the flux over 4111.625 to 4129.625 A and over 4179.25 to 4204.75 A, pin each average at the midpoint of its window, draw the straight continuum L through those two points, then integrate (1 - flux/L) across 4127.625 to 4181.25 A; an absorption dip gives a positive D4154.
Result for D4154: 3.9 A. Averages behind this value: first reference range 24.3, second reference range 23.6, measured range 22.2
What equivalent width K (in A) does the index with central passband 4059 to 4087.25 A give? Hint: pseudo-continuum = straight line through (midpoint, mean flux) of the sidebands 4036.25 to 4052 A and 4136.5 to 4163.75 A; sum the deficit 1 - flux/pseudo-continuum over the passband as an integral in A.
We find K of 1.6 A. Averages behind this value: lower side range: 23.9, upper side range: 21.7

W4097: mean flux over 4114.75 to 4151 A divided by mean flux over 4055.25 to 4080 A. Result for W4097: 1.07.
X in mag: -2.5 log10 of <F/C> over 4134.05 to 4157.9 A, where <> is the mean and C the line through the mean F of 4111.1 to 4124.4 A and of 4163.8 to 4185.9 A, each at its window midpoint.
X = 0.11 mag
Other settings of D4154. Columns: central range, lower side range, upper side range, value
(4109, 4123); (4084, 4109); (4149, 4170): -1.6 A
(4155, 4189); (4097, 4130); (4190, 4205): 0.7 A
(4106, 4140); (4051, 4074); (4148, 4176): -3.1 A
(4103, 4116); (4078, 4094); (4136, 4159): -0.5 A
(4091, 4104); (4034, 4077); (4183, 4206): 0.8 A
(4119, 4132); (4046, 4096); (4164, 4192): -0.7 A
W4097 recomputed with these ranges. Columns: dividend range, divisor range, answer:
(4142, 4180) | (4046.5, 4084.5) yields 0.98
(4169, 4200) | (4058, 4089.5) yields 1.03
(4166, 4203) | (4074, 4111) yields 1.04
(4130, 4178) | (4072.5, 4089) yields 0.97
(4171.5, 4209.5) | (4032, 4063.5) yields 1.06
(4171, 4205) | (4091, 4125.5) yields 1.02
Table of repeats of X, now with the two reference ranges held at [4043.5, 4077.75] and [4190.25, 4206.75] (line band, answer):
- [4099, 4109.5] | 0.07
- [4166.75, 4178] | 0.09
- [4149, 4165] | 0.05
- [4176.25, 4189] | -0.01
